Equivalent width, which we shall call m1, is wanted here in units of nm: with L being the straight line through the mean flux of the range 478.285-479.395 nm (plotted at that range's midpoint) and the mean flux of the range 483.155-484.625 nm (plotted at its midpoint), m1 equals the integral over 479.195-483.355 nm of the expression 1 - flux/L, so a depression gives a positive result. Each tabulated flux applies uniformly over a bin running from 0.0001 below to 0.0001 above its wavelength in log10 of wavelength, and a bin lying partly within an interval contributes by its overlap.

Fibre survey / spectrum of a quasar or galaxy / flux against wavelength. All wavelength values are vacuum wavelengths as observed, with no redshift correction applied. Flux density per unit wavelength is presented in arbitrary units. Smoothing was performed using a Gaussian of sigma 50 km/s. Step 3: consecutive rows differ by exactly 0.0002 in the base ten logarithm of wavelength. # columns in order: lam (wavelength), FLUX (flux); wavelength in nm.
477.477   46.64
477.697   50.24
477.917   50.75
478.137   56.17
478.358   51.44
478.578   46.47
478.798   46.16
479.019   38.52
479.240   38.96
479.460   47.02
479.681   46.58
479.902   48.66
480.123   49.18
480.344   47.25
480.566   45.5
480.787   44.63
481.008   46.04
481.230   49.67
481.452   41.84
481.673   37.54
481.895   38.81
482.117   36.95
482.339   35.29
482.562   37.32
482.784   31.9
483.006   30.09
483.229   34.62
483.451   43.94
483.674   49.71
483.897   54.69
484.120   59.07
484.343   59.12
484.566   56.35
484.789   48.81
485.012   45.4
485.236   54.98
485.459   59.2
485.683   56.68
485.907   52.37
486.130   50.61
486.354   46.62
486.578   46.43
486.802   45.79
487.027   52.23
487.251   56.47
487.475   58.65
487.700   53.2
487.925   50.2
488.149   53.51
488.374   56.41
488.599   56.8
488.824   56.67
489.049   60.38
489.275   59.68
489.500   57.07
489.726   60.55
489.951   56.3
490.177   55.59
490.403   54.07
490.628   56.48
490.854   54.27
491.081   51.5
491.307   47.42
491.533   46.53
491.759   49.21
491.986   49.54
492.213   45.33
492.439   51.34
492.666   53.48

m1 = 0.52 nm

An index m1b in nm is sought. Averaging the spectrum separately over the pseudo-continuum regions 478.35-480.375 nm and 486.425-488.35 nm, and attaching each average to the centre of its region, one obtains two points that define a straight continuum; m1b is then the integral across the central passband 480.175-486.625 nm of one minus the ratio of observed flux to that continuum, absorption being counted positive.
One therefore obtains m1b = 0.36 nm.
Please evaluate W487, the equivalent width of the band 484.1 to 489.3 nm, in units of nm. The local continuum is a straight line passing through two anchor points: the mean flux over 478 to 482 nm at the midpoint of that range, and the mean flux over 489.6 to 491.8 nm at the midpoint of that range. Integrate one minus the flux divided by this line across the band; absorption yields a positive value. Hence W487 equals -0.34 nm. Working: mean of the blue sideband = 45.6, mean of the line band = 53.8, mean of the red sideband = 53.4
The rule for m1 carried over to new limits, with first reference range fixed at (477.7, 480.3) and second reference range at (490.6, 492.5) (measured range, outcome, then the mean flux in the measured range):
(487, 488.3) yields -0.14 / 54.3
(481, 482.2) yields 0.16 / 41.6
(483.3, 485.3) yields -0.15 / 52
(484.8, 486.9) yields -0.09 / 50.8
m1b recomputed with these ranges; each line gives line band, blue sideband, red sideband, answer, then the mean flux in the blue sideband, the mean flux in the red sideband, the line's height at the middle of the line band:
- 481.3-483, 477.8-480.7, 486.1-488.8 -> 0.417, 47.1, 52.4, 49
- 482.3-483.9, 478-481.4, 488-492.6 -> 0.332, 46.8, 53.9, 49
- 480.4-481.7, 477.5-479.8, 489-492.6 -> 0.098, 47.2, 53.3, 48.4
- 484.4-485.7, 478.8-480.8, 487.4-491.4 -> -0.070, 45.2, 55.5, 50.8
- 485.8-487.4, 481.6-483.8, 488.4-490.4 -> -0.032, 37.7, 57.6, 49.3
